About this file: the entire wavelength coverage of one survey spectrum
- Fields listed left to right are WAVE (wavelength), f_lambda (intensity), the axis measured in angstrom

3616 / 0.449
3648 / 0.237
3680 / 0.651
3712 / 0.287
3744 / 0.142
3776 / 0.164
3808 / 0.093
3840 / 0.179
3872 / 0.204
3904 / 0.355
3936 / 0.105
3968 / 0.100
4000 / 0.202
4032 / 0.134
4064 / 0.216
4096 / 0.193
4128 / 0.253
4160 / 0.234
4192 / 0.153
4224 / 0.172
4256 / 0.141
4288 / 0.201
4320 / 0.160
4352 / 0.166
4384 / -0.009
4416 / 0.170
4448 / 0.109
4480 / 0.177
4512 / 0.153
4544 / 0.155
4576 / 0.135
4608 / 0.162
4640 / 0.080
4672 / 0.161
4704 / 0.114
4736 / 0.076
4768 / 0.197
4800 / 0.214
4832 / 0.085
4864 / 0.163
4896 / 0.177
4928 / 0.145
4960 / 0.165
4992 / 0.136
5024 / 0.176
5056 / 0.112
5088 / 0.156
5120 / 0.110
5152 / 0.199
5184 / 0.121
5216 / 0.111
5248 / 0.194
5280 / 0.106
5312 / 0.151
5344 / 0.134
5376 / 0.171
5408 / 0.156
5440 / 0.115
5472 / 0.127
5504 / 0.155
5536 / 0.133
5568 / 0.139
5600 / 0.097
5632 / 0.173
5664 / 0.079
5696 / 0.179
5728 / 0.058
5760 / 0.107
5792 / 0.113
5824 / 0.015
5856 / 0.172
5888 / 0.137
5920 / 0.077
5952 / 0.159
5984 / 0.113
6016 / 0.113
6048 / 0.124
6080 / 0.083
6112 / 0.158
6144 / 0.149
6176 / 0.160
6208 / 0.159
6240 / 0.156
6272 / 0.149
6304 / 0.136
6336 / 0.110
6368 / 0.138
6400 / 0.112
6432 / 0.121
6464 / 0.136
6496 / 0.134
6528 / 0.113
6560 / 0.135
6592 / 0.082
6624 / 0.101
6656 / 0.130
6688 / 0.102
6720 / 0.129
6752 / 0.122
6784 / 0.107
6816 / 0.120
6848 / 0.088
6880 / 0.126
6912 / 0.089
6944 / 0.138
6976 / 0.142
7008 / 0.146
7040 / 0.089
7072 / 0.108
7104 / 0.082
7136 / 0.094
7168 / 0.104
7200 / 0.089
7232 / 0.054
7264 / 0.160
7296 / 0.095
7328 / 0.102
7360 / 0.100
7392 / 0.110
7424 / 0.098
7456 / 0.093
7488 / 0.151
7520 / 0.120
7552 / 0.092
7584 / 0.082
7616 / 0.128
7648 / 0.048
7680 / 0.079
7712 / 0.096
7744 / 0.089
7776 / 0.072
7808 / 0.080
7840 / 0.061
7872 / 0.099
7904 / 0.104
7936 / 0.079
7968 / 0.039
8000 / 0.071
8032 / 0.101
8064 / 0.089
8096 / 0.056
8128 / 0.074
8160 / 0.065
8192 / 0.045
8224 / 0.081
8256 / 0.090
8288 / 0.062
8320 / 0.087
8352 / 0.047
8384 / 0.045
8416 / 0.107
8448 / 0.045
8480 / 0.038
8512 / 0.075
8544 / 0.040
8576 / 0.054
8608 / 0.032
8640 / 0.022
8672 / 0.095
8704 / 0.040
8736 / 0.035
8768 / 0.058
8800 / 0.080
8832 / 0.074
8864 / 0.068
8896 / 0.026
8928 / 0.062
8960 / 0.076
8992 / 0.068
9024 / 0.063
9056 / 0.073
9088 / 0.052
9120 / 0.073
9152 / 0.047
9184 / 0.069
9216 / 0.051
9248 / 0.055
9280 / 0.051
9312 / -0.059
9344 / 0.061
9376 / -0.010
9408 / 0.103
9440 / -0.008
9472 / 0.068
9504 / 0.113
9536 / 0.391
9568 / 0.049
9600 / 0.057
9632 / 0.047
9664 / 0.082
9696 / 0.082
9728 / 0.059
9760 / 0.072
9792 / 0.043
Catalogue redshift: 1.56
